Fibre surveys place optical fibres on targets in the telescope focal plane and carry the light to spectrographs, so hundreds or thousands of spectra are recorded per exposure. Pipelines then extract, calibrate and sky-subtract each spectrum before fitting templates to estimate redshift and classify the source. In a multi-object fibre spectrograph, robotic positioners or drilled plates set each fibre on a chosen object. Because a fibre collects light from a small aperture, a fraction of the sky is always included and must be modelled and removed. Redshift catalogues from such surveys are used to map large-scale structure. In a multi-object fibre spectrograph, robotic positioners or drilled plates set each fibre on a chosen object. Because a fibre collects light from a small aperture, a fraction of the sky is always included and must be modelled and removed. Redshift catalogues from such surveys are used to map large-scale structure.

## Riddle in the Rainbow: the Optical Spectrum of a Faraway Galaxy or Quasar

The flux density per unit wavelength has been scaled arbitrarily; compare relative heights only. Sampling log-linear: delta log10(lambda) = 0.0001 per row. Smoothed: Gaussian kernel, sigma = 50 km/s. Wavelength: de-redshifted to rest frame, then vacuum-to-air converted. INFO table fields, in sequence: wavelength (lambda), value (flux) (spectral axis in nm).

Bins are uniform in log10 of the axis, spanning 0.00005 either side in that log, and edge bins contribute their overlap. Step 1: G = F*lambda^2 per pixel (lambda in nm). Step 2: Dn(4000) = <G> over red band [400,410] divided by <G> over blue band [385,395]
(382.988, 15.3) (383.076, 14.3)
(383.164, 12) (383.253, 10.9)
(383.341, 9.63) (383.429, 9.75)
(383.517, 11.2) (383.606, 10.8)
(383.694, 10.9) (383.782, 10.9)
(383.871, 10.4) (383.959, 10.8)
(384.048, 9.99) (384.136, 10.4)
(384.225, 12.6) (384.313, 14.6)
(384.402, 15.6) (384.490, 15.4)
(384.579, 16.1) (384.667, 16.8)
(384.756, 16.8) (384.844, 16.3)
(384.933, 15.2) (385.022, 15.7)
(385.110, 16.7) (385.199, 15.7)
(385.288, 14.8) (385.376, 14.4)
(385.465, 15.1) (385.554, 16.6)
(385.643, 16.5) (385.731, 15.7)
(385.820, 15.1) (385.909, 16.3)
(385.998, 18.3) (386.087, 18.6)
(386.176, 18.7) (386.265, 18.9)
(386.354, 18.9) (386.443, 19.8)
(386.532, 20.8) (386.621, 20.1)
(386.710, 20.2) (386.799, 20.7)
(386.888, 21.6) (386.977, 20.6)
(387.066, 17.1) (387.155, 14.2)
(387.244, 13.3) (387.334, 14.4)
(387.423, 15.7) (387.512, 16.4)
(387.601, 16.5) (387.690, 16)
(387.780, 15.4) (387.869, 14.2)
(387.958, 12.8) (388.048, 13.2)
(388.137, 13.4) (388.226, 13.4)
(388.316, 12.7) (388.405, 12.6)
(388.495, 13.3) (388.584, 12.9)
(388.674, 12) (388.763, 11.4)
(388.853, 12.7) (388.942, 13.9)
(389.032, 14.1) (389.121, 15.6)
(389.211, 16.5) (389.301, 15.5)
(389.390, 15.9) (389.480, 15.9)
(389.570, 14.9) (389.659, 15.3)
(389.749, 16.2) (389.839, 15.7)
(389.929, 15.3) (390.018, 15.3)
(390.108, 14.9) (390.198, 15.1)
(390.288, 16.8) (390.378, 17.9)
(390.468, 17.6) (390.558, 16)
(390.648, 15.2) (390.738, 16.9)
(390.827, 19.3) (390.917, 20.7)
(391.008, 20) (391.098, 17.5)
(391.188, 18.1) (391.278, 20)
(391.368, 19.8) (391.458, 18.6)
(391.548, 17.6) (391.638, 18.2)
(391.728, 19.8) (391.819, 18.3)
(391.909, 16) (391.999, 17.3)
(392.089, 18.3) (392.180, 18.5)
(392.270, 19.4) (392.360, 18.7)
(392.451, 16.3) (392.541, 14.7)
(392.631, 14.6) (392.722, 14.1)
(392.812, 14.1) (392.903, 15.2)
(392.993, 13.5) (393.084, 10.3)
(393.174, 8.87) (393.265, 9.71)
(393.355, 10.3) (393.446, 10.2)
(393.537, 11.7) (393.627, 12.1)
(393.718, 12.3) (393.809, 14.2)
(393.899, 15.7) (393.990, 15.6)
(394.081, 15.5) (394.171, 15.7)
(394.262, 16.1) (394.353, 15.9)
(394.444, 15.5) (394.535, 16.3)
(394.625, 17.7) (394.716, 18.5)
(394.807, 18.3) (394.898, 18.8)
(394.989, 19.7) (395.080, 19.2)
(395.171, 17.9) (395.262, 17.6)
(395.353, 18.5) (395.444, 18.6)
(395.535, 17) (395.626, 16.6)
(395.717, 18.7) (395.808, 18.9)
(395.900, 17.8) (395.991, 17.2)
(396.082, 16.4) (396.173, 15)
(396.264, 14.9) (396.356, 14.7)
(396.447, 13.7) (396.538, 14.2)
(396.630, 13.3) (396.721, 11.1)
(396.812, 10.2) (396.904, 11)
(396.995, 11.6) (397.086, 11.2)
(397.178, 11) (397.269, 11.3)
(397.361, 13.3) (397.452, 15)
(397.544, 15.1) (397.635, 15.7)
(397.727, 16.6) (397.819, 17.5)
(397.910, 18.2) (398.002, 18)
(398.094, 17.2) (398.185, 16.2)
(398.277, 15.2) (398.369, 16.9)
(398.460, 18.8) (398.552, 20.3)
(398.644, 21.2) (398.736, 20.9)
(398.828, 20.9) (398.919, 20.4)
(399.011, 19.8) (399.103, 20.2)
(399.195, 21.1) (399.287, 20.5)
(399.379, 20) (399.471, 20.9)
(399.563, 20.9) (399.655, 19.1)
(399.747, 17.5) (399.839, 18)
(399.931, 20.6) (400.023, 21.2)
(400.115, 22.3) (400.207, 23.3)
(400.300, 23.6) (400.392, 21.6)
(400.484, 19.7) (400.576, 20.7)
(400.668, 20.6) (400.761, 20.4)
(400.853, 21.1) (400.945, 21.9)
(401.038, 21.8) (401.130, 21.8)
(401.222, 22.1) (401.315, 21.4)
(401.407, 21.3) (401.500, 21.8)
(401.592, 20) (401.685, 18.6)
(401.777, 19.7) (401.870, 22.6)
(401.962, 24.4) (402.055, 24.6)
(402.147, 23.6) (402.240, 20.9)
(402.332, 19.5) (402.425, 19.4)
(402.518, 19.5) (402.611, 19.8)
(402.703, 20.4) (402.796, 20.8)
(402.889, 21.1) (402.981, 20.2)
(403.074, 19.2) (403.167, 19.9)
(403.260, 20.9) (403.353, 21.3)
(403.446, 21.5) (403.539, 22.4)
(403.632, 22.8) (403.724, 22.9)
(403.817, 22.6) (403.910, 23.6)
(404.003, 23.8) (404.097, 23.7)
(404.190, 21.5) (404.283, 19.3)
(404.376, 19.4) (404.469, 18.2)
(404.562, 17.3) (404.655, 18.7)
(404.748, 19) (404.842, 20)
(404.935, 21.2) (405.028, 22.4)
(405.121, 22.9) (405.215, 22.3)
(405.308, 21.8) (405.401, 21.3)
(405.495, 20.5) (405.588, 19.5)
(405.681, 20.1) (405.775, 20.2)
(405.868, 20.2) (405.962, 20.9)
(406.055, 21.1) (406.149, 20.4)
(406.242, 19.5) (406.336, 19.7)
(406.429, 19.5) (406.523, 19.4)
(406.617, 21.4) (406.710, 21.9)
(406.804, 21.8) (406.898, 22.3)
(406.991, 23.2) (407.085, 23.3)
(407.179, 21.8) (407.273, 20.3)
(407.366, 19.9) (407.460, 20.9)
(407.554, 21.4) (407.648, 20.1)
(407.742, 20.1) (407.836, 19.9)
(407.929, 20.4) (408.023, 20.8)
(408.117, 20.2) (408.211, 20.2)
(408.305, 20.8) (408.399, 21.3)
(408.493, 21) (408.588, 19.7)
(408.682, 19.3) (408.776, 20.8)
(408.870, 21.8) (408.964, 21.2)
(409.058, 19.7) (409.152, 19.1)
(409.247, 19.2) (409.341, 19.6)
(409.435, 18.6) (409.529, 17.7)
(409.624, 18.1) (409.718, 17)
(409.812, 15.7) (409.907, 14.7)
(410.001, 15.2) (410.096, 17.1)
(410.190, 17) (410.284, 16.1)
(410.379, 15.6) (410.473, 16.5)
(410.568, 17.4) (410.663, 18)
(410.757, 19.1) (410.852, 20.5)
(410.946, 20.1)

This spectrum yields 1.40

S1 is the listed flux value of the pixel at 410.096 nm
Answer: 17.1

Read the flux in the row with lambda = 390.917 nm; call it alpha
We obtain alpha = 20.7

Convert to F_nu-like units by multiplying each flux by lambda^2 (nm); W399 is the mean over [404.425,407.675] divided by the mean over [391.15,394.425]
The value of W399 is 1.44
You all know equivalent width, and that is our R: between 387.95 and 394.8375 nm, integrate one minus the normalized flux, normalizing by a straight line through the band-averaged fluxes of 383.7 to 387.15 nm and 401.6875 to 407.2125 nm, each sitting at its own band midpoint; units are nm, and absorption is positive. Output 0.88 nm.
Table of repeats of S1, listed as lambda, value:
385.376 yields 14.4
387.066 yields 17.1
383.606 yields 10.8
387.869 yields 14.2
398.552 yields 20.3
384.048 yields 9.99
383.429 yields 9.75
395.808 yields 18.9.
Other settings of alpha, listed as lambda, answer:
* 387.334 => 14.4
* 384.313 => 14.6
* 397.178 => 11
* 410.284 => 16.1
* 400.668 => 20.6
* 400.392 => 21.6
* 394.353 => 15.9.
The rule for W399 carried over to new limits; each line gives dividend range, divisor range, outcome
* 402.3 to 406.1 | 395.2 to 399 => 1.34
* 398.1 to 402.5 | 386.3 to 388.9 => 1.40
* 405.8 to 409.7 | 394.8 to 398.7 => 1.35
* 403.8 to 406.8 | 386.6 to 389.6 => 1.48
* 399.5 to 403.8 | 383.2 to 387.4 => 1.49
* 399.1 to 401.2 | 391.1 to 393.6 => 1.39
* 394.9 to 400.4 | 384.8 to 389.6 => 1.16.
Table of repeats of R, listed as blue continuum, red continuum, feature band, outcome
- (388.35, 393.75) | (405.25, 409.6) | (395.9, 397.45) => 0.350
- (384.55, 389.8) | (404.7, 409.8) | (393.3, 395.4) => 0.213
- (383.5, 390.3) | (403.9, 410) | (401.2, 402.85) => -0.179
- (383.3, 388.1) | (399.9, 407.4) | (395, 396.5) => 0.122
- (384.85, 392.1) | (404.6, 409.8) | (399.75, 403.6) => -0.369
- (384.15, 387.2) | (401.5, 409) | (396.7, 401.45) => 0.300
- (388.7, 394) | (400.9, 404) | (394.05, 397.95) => 0.487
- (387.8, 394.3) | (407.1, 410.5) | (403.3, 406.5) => -0.452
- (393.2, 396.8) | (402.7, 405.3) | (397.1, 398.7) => 0.104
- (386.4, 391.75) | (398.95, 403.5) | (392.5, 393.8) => 0.401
